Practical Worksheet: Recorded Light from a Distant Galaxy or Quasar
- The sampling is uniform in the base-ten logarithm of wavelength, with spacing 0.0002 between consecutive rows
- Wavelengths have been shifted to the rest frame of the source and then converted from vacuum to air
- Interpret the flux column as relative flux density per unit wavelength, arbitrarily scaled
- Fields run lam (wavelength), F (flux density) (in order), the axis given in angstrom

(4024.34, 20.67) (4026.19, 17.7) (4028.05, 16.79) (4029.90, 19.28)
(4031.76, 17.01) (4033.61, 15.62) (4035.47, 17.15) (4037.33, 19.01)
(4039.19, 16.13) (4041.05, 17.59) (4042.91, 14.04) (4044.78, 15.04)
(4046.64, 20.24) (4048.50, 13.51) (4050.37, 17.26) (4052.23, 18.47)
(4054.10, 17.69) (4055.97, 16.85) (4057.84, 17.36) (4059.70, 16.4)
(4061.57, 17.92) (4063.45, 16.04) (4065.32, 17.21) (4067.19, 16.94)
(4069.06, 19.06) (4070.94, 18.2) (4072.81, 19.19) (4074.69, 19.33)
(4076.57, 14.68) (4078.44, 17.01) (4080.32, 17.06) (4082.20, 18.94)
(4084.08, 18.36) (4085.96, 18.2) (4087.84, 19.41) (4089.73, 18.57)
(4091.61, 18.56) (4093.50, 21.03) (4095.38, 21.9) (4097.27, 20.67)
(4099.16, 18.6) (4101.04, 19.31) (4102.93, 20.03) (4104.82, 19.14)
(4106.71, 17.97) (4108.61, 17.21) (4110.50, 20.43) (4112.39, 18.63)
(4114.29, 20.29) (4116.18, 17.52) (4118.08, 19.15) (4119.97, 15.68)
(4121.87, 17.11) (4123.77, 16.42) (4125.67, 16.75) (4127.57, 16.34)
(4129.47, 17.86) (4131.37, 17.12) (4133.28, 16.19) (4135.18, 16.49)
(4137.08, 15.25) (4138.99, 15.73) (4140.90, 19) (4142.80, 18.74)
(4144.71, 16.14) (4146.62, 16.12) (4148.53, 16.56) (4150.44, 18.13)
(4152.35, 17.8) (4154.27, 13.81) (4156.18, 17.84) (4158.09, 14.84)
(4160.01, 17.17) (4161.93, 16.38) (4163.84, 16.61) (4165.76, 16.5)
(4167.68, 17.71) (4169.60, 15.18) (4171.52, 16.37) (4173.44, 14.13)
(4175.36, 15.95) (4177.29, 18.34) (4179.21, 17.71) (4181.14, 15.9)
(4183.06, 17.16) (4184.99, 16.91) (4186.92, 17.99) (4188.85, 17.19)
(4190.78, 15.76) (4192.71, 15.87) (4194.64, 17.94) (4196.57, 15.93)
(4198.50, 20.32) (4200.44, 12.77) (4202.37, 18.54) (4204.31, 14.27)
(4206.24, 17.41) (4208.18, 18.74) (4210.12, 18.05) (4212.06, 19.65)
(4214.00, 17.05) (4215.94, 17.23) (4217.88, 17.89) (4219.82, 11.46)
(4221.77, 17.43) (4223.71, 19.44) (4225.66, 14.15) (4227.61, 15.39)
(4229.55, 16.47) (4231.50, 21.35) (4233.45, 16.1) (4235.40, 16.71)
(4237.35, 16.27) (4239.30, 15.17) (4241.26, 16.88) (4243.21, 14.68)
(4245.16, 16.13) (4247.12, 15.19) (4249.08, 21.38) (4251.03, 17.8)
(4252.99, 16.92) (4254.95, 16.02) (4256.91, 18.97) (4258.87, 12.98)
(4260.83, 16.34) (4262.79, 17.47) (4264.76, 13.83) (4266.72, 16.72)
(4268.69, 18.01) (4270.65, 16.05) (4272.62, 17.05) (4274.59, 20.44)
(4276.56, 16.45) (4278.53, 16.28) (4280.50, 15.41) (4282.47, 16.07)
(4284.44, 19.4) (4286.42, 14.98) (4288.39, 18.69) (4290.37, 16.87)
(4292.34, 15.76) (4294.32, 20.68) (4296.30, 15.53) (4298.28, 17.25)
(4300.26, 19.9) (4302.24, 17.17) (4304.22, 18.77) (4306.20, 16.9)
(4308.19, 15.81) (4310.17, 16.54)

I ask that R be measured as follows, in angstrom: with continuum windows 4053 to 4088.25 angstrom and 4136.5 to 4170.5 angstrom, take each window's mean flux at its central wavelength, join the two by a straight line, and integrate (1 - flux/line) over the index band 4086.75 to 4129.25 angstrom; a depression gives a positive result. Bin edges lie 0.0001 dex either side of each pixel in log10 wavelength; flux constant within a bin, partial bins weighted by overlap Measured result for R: -3.6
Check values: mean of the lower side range 17.7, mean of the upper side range 16.7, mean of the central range 18.6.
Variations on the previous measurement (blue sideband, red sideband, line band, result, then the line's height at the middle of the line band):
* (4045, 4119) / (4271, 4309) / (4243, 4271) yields 1.35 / 17.5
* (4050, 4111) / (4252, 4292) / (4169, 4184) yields 0.99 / 17.5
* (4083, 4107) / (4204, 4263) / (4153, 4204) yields 3.69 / 17.9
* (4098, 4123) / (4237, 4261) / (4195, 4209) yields 0.27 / 17.2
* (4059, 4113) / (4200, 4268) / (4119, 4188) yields 3.90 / 17.7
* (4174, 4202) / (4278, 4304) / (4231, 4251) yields 0.18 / 17.1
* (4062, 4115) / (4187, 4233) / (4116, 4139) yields 1.71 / 18.1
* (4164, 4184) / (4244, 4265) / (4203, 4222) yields -0.37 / 16.6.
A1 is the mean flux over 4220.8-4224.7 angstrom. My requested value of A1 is 18.4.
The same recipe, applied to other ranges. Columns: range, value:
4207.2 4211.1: 18.4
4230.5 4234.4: 18.7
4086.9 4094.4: 19.4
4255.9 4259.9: 16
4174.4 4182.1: 17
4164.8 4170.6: 16.5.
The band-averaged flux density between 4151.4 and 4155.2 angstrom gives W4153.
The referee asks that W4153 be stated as 15.8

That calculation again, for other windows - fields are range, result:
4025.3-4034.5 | 17.3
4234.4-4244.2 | 15.9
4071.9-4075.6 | 19.2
